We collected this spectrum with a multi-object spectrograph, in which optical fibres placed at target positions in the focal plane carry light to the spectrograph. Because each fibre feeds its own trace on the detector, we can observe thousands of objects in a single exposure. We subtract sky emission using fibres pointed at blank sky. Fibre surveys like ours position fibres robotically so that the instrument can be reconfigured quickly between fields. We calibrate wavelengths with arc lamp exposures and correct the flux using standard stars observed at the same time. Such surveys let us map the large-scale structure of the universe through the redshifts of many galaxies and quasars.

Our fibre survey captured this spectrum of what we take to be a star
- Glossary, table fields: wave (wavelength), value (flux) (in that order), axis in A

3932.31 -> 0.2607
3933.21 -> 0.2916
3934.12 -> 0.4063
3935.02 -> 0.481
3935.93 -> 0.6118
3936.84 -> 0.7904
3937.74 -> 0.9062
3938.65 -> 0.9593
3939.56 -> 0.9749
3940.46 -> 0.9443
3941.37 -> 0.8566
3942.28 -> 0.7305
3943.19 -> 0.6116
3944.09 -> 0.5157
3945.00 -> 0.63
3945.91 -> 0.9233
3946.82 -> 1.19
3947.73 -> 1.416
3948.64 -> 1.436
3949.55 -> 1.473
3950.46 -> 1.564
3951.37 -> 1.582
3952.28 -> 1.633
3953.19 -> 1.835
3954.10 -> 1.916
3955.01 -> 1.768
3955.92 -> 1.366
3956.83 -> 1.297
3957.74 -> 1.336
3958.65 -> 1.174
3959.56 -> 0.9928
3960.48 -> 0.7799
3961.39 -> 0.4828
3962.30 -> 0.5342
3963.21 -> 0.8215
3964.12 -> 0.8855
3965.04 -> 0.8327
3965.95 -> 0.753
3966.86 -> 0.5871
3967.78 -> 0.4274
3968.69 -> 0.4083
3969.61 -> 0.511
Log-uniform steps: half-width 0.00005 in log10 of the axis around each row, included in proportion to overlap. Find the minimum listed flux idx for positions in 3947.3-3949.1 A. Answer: 1.416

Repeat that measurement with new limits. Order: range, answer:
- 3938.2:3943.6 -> 0.6116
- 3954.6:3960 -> 0.9928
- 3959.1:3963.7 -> 0.4828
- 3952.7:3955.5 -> 1.768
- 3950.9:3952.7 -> 1.582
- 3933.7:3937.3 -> 0.4063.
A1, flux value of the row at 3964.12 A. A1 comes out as 0.8855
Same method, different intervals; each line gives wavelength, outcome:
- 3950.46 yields 1.564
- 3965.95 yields 0.753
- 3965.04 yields 0.8327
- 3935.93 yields 0.6118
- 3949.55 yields 1.473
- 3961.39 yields 0.4828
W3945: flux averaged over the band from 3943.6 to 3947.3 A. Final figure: 0.817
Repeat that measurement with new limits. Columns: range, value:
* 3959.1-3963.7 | 0.725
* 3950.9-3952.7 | 1.61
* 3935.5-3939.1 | 0.818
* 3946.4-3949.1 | 1.35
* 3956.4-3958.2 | 1.32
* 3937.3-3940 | 0.945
